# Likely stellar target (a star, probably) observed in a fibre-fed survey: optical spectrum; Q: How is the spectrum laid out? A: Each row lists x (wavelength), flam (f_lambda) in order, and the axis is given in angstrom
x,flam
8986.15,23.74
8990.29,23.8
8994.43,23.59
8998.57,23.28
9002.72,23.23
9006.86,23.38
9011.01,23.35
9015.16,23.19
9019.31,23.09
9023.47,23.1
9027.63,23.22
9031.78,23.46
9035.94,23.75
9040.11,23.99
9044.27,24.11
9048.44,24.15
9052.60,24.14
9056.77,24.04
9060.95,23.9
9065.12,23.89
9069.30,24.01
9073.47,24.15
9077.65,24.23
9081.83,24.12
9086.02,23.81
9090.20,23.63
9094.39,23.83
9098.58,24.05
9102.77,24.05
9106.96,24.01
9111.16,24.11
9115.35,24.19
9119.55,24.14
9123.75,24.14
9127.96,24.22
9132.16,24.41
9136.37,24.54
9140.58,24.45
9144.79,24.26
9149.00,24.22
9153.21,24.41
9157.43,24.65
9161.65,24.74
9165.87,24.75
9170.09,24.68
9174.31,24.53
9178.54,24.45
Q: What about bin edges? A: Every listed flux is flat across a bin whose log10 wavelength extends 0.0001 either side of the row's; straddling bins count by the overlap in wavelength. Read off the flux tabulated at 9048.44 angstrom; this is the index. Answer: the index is 24.15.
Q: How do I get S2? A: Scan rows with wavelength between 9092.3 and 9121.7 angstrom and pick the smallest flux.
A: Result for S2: 23.83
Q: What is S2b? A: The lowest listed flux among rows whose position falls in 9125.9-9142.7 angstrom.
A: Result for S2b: 24.22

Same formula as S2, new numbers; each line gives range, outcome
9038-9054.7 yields 23.99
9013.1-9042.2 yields 23.09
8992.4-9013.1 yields 23.23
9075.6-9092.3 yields 23.63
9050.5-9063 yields 23.9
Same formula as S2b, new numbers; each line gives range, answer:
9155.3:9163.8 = 24.65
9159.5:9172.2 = 24.68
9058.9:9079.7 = 23.89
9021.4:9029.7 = 23.1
